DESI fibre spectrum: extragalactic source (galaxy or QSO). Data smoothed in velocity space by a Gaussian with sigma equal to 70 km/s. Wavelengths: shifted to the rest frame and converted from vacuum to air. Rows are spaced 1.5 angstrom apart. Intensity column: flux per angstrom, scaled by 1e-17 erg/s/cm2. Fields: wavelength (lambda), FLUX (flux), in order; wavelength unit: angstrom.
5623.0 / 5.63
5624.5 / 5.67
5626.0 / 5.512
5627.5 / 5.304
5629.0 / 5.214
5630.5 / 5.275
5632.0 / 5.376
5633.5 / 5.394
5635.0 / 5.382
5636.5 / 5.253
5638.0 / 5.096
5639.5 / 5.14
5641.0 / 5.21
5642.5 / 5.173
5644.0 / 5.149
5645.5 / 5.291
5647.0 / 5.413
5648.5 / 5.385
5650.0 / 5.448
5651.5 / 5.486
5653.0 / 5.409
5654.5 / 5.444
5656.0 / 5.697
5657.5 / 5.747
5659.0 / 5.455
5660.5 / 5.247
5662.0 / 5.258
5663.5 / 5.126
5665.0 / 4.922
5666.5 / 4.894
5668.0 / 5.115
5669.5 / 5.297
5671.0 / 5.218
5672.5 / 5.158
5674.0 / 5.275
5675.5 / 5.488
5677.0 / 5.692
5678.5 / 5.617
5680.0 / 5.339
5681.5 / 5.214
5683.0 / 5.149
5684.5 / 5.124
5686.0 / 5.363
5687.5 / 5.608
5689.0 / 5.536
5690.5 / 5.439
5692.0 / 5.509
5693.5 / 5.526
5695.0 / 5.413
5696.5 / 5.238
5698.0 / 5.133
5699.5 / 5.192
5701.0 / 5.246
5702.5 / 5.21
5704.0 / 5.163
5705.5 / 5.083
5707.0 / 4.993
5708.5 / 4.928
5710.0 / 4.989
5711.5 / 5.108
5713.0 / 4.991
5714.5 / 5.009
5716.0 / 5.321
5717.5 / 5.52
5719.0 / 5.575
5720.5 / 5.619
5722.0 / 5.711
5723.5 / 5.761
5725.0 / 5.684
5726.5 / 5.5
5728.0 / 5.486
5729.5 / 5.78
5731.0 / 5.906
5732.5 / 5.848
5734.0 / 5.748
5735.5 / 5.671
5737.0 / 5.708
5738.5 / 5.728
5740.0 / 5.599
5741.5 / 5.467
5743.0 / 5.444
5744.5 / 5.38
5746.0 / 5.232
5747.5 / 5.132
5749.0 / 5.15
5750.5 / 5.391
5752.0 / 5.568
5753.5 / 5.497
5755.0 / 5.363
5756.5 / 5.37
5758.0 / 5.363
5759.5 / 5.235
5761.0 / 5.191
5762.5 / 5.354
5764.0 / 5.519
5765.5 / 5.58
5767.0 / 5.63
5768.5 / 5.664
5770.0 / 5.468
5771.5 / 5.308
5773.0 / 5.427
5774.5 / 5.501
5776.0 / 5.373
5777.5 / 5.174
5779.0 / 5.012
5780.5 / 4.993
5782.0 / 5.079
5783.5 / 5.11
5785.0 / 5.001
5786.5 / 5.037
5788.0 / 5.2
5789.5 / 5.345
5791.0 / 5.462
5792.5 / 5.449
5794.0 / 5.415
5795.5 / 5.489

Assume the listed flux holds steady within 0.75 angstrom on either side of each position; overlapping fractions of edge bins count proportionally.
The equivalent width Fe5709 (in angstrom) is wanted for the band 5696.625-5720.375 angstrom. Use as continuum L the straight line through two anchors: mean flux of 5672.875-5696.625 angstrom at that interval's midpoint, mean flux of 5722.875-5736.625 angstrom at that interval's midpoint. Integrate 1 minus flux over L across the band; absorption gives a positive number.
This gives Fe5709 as 1.7 angstrom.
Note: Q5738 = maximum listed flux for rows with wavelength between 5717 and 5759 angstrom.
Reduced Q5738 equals 5.906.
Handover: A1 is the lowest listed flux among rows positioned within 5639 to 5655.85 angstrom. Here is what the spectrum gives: 5.14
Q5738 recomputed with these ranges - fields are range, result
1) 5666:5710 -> 5.692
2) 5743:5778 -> 5.664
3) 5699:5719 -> 5.575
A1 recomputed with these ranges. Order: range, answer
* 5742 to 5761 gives 5.132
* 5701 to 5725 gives 4.928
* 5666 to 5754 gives 4.894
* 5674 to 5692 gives 5.124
